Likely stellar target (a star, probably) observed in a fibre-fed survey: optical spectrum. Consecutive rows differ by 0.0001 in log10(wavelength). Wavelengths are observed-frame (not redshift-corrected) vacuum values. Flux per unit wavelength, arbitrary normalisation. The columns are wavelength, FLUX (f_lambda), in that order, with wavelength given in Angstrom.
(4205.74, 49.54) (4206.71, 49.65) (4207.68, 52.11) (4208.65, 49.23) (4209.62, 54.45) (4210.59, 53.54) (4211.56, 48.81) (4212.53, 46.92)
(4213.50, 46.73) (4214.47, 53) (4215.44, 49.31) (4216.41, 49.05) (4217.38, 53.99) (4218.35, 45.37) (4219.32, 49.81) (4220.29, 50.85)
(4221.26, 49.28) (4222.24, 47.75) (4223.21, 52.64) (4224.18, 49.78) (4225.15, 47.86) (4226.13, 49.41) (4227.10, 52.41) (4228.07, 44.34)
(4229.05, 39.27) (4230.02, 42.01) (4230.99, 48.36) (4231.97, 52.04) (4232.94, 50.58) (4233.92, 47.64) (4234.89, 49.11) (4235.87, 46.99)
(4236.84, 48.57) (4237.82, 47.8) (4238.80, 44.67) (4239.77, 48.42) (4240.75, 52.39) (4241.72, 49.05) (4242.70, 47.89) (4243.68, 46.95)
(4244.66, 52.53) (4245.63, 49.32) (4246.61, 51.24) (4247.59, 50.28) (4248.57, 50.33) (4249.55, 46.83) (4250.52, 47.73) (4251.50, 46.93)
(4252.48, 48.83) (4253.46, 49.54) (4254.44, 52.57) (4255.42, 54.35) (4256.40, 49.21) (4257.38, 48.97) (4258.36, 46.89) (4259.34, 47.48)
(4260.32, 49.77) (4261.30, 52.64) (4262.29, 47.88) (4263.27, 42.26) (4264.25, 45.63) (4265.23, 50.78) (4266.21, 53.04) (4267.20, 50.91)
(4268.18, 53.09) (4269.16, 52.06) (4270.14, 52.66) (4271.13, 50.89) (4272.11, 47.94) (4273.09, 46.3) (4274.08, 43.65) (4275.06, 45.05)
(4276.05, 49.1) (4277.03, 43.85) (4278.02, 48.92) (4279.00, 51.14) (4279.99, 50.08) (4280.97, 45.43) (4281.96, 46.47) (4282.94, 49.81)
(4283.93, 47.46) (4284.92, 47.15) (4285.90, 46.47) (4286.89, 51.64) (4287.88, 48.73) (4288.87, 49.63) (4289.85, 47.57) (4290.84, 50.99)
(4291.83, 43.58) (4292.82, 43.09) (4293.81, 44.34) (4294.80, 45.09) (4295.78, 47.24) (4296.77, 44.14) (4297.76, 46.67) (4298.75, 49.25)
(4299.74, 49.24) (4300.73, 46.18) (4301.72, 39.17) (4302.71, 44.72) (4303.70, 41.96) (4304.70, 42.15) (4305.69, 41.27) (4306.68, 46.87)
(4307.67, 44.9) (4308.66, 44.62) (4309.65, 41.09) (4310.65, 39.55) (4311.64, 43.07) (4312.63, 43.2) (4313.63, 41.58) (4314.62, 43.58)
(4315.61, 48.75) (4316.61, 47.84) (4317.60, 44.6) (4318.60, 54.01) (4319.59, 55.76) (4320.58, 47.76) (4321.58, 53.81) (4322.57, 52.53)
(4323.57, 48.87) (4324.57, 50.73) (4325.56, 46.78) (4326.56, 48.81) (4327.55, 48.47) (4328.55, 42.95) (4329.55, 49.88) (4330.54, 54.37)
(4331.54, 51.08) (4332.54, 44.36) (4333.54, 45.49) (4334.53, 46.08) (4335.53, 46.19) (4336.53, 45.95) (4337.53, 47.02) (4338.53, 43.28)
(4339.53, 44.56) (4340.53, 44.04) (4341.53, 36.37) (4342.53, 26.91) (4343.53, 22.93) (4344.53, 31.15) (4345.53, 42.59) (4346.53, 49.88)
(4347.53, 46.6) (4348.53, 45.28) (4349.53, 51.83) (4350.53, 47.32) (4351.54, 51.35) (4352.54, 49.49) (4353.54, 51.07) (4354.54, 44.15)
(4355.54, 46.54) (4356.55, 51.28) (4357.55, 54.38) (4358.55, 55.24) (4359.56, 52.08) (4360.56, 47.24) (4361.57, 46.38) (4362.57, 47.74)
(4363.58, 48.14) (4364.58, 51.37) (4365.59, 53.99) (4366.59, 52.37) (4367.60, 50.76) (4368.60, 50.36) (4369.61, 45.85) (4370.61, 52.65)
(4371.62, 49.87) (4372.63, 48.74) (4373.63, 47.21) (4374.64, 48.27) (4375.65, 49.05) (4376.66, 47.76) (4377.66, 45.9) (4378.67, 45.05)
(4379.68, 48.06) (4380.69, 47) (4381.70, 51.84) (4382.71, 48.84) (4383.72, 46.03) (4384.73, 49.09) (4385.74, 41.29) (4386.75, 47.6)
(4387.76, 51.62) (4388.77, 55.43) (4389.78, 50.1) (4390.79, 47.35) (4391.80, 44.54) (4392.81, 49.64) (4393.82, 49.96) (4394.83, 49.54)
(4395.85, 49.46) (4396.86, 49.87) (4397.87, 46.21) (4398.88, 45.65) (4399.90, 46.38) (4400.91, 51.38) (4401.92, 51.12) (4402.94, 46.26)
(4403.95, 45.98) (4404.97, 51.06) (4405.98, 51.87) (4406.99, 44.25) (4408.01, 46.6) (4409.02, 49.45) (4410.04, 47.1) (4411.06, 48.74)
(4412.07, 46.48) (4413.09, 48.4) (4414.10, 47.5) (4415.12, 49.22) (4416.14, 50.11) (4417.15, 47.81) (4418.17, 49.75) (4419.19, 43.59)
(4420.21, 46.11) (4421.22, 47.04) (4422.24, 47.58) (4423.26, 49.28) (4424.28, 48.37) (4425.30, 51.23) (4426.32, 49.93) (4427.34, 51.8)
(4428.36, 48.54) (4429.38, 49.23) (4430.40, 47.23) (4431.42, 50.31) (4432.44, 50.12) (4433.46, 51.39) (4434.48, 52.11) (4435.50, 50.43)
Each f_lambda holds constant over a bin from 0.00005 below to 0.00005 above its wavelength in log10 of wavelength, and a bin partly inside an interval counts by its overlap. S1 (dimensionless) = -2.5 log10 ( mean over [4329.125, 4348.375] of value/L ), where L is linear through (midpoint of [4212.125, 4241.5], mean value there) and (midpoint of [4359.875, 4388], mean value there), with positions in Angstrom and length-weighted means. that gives 0.129 mag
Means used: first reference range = 48.6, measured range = 43.1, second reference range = 48.6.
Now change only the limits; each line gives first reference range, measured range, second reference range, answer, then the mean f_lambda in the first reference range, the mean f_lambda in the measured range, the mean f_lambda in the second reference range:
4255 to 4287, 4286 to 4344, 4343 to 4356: 0.02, 48.7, 45.6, 44.6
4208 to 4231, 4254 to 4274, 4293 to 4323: -0.05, 49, 49.6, 45.8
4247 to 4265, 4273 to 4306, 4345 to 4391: 0.06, 48.8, 46.4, 49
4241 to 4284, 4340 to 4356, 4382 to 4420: 0.13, 49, 43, 48.2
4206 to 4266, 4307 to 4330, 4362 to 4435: 0.04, 49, 47.1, 48.7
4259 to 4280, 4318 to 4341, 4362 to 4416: 0.01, 48.8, 48.4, 48.6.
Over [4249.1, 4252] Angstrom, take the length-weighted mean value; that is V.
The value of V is 47.3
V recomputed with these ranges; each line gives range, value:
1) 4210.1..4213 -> 49.8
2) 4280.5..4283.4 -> 47.3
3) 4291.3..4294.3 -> 43.7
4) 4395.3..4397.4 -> 49.5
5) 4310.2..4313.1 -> 42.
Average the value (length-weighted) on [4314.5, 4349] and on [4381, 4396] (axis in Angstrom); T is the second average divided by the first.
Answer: 1.1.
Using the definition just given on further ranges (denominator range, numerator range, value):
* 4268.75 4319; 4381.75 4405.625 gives 1.05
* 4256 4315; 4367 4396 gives 1.04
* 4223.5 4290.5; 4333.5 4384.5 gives 0.96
